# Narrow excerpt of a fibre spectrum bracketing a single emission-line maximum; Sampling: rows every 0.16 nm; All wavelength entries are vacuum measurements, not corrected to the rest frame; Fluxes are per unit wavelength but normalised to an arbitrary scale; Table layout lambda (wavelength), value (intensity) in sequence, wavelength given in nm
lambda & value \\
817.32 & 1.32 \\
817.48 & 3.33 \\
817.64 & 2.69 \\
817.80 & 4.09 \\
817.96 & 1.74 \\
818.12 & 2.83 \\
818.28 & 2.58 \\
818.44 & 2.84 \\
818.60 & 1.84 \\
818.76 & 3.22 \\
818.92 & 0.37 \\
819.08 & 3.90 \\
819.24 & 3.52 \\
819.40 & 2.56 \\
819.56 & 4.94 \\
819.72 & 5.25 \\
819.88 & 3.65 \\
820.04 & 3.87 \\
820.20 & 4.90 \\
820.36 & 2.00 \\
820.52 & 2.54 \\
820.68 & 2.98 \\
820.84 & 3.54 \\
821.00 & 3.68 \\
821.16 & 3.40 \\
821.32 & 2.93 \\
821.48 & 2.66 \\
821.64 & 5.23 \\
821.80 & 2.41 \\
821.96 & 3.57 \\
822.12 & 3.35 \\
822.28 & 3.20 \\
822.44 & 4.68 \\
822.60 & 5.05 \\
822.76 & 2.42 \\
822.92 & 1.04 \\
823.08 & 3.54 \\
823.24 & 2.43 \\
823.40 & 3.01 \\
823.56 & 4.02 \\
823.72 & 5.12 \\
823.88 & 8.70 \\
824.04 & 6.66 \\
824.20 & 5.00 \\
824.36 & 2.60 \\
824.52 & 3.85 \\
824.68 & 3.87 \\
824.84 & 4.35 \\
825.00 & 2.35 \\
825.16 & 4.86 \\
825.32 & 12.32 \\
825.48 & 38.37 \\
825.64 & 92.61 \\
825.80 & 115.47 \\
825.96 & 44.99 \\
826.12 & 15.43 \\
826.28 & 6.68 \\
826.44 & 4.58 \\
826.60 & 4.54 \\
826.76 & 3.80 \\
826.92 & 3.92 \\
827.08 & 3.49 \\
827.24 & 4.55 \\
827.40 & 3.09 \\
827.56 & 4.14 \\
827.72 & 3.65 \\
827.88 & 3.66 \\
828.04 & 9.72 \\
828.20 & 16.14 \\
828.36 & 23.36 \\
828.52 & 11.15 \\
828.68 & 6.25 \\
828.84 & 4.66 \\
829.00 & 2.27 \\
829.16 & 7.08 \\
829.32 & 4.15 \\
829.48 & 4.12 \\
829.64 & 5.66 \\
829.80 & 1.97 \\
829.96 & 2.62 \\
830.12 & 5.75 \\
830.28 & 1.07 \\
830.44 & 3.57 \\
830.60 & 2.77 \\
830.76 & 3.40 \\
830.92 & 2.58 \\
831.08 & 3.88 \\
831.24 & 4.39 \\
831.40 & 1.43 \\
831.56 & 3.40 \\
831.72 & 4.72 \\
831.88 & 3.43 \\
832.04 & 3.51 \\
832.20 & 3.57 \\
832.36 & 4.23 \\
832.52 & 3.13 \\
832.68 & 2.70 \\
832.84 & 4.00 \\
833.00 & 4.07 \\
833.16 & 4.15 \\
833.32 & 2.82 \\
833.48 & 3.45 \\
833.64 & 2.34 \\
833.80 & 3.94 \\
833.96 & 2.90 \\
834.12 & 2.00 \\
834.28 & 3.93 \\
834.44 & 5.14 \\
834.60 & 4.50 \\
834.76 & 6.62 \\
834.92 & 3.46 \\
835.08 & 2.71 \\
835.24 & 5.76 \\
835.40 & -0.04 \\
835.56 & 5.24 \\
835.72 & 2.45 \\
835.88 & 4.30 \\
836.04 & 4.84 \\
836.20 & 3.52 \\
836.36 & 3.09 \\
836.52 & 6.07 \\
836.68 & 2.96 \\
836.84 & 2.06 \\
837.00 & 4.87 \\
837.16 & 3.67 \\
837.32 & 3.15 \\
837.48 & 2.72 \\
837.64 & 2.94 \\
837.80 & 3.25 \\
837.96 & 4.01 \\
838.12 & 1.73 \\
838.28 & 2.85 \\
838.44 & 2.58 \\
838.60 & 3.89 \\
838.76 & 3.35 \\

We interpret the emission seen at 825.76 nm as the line H-alpha 6563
